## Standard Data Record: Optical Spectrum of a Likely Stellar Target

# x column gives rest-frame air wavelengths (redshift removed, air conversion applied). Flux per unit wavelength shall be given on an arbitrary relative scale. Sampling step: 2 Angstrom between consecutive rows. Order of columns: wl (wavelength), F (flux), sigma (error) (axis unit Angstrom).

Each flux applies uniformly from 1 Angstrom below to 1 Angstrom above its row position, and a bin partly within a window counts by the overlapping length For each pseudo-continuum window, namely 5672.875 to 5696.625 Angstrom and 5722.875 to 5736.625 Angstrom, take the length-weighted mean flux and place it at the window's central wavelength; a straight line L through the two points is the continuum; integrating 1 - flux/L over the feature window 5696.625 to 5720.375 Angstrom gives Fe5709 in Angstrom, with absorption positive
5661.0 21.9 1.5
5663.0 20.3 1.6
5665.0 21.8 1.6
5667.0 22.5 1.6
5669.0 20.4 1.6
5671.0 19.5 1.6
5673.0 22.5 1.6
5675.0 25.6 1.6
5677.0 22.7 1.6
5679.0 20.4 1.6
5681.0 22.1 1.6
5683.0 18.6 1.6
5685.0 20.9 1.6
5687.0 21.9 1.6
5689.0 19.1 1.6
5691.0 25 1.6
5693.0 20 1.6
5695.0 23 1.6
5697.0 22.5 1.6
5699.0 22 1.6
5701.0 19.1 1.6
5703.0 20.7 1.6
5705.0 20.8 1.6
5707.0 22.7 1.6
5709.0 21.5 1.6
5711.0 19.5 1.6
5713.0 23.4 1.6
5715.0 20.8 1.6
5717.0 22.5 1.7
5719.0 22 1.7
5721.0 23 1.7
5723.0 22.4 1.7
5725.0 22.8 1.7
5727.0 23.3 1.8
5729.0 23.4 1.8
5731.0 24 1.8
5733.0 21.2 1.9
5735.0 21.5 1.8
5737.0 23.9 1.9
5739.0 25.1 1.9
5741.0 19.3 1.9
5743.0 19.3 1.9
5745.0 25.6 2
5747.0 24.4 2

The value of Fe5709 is 0.9 Angstrom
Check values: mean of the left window 21.8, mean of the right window 22.7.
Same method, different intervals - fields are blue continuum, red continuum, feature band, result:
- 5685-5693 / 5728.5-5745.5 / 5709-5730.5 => -0.1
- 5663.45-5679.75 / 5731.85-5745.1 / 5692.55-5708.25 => 0.4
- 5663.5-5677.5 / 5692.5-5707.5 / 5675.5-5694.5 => 0.3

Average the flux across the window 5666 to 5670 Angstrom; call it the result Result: 21.4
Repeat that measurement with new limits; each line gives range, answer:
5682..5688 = 20.5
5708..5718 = 21.5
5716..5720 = 22.2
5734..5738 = 22.7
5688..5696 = 21.8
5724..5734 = 22.9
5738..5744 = 21.2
